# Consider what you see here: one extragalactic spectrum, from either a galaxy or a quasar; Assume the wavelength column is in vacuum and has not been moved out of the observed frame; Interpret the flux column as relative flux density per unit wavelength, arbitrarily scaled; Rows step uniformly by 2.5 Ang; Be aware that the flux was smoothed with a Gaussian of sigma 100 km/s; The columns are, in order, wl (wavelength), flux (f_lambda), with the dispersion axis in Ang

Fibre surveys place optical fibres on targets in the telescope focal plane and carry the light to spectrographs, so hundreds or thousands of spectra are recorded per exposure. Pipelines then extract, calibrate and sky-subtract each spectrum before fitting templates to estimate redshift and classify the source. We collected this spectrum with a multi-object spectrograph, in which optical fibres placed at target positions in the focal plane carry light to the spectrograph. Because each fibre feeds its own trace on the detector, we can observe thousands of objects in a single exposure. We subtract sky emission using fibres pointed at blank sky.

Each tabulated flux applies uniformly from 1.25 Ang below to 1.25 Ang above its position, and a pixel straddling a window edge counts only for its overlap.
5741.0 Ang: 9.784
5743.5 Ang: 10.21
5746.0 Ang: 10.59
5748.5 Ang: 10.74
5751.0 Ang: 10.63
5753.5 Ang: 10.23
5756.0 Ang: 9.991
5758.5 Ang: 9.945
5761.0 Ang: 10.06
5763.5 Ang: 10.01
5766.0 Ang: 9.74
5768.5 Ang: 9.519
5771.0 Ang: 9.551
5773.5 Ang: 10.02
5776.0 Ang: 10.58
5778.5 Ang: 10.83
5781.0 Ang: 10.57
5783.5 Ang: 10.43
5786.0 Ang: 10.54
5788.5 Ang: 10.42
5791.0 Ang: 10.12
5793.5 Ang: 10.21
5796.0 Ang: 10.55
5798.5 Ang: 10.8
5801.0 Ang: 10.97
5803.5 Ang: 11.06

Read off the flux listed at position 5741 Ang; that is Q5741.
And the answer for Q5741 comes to 9.784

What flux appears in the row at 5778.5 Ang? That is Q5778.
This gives 10.83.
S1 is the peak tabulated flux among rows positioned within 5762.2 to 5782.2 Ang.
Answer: 10.83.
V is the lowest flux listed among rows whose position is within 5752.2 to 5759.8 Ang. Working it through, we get 9.945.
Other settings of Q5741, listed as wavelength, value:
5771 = 9.551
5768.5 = 9.519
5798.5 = 10.8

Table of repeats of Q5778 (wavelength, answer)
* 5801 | 10.97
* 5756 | 9.991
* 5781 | 10.57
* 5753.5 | 10.23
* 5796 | 10.55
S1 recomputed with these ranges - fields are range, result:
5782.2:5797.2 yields 10.55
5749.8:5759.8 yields 10.63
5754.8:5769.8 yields 10.06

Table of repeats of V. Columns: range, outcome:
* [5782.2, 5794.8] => 10.12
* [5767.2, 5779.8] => 9.519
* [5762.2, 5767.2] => 9.74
